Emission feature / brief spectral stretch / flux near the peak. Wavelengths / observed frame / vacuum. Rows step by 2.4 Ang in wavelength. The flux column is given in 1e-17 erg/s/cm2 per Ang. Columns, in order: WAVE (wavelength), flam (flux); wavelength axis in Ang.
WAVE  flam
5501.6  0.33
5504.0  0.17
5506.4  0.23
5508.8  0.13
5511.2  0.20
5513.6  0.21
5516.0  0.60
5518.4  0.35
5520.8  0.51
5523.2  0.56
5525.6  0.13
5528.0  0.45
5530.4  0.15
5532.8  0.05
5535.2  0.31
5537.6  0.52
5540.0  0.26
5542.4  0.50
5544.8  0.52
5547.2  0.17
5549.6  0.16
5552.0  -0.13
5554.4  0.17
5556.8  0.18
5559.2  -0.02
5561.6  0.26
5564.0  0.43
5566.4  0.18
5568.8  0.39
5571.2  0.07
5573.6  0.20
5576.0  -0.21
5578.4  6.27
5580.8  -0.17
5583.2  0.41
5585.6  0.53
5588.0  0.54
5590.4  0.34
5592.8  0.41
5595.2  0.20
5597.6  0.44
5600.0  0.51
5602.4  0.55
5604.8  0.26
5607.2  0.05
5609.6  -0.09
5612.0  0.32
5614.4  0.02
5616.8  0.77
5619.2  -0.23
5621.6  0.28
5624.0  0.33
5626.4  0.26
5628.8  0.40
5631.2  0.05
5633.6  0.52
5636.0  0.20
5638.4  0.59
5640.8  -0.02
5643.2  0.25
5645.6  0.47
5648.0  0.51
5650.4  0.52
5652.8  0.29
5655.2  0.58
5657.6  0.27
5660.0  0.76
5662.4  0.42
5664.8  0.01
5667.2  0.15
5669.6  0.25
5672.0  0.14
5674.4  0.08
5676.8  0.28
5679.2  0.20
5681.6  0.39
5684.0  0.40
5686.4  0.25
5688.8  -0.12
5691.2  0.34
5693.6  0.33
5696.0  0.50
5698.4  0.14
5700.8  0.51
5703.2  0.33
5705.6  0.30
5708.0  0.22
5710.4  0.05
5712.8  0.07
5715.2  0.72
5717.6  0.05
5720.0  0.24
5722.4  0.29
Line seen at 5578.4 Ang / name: Mg II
